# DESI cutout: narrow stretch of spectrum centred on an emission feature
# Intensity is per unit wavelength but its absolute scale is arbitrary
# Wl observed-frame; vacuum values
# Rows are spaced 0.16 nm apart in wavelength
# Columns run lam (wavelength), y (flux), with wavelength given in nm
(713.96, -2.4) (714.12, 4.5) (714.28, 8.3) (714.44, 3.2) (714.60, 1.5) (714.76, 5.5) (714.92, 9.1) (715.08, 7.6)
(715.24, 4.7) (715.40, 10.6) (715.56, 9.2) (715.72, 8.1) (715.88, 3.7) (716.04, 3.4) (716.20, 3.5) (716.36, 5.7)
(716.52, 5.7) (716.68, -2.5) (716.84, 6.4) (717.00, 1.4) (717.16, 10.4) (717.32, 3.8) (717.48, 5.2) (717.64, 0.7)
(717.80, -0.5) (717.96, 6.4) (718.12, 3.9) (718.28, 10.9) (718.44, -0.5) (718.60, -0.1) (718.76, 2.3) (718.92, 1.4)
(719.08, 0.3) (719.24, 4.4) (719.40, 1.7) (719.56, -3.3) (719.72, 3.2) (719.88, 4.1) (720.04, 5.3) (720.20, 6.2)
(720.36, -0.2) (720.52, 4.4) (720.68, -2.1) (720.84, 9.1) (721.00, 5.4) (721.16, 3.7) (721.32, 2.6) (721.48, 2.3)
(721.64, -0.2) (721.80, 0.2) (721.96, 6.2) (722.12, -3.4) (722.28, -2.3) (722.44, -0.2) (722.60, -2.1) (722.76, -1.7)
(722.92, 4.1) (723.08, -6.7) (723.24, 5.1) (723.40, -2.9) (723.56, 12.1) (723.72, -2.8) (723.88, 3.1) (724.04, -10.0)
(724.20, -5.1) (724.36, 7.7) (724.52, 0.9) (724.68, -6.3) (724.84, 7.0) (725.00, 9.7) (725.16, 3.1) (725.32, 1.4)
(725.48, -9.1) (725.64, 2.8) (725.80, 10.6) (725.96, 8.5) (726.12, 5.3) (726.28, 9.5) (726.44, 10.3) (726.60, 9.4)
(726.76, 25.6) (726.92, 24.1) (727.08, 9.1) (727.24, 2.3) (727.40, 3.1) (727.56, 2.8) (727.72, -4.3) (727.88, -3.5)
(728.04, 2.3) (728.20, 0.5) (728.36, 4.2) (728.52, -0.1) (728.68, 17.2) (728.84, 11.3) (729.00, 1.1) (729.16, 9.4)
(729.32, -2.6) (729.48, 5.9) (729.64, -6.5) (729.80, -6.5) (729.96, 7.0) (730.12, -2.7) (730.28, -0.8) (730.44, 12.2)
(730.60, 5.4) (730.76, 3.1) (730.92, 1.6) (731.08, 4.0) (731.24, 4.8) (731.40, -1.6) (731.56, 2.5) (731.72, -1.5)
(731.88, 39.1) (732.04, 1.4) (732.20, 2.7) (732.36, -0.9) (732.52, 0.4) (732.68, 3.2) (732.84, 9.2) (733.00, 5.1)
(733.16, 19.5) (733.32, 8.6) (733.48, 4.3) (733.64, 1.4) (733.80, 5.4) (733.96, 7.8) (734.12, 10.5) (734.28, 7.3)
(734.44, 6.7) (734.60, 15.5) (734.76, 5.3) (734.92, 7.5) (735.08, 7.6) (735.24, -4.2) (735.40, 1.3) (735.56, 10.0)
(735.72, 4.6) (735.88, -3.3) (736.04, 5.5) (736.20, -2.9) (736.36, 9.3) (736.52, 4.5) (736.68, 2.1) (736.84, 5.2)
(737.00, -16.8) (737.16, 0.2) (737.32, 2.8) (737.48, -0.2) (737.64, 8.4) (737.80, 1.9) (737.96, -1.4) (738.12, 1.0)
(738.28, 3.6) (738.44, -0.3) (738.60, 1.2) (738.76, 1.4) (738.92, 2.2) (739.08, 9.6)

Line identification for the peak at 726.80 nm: H-gamma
